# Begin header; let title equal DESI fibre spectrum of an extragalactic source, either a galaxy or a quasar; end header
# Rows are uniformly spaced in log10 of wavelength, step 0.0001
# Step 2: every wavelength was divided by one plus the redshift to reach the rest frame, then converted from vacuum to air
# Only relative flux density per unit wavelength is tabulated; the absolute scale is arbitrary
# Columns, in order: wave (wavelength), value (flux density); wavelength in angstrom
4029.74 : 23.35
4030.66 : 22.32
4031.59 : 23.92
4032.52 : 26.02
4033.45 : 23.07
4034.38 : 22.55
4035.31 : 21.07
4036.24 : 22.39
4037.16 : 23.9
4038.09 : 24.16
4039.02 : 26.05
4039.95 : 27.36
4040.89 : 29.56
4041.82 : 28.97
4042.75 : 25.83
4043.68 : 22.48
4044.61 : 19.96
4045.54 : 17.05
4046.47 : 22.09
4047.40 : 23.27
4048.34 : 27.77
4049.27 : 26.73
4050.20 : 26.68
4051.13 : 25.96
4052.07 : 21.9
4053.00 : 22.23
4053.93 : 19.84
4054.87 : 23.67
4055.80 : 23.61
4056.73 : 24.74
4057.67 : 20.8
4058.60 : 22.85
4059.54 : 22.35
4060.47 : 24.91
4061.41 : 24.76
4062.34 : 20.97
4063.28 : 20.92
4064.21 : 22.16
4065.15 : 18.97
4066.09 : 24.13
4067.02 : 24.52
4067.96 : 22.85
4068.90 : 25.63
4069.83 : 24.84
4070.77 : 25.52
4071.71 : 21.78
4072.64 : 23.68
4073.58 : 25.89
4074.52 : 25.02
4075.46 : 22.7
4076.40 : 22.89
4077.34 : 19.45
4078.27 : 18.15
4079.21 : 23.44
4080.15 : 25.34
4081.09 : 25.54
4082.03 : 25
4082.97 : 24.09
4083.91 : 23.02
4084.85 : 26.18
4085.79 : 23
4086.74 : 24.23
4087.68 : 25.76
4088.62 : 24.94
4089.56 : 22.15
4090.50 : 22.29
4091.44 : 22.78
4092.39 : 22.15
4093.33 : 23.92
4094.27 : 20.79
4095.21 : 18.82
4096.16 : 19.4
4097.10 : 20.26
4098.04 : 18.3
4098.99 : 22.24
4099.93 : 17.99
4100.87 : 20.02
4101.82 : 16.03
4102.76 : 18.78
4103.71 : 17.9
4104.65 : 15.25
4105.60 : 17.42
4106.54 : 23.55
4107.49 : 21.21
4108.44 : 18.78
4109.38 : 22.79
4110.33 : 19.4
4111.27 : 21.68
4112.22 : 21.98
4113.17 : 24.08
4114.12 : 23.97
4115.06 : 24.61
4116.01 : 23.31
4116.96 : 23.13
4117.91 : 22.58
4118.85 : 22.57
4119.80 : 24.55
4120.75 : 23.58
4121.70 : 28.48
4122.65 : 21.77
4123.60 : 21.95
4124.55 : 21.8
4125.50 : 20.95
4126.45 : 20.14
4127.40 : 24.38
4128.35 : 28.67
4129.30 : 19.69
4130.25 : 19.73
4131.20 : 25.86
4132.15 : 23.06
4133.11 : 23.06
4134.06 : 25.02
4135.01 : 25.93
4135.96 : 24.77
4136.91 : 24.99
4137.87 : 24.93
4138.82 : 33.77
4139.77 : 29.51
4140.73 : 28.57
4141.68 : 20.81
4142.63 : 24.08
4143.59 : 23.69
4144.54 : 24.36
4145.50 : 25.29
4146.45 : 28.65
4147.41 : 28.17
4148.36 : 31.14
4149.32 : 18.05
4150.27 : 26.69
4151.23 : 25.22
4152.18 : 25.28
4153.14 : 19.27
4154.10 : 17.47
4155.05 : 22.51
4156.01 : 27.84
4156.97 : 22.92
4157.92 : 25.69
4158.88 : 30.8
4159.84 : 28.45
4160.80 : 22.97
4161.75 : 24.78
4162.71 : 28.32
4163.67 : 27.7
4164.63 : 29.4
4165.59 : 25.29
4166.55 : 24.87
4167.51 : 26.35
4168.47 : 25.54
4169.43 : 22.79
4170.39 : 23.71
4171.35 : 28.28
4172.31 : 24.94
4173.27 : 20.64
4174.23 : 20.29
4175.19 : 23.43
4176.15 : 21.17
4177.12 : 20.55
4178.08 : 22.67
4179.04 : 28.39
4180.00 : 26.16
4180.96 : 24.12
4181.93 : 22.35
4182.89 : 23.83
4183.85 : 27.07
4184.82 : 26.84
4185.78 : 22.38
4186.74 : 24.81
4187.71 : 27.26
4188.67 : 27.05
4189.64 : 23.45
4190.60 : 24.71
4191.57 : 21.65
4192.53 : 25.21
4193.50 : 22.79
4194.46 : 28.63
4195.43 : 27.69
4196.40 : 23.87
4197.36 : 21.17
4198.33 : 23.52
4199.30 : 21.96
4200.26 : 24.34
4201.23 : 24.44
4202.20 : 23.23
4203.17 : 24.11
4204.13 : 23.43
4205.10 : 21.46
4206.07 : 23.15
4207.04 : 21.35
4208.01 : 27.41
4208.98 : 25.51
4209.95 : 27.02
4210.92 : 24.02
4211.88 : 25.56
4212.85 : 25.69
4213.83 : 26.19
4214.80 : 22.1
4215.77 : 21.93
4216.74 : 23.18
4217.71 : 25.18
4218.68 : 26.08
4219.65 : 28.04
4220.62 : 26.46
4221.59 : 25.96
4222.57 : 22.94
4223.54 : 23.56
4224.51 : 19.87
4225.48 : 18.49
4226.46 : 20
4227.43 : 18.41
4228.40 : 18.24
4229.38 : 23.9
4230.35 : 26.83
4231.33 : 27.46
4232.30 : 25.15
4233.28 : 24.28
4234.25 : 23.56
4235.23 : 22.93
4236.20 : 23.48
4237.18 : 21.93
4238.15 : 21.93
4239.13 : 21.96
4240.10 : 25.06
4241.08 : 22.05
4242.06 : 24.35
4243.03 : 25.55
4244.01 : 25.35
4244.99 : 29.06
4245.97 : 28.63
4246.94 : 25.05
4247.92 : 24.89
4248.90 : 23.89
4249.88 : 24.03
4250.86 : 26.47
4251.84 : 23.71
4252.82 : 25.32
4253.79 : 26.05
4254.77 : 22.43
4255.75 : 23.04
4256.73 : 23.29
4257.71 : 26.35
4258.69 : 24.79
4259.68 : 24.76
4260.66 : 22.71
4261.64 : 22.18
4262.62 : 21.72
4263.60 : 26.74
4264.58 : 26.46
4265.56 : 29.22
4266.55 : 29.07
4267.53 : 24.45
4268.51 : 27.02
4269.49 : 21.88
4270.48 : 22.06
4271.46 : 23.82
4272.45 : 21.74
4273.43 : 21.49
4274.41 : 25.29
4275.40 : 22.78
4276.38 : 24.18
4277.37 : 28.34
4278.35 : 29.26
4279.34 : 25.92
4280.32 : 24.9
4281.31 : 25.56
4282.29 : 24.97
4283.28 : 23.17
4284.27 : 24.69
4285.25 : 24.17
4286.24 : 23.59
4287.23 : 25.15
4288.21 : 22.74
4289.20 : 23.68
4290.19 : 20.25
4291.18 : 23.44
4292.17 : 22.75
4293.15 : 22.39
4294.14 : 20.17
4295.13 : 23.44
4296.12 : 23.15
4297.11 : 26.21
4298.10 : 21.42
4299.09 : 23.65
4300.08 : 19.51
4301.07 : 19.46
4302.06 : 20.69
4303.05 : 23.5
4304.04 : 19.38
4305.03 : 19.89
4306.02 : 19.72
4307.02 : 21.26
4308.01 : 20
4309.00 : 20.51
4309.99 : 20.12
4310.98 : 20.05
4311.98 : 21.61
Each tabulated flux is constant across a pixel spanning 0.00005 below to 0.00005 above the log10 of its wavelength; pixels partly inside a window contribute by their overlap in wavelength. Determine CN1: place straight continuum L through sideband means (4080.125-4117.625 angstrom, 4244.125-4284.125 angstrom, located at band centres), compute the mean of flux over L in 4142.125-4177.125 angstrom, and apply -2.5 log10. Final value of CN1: -0.09 mag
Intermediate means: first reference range 21.8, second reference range 24.9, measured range 24.8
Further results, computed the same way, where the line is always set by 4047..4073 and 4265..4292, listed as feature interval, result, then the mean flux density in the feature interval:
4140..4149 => -0.09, 26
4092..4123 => 0.12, 21.3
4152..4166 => -0.06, 25.2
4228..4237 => 0.02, 23.9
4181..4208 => 0.00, 24.2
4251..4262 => 0.01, 24.2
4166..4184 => 0.00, 24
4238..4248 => -0.03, 25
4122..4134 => 0.05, 22.8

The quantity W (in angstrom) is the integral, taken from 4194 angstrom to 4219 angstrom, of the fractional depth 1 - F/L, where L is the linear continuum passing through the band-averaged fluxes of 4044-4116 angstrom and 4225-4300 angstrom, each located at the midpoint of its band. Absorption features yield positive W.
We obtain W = -0.8 angstrom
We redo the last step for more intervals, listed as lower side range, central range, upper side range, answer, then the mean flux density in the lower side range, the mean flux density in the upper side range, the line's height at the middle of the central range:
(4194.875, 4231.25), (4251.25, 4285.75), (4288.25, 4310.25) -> -3.6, 23.7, 21.6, 22.4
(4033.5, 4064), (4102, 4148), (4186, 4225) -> 1.2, 23.6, 24.4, 24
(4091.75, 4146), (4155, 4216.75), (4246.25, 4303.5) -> -3.9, 22.6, 24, 23.2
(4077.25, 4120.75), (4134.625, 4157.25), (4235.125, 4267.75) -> -2.5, 21.8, 24.7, 22.7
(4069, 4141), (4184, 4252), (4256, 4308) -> -2.5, 22.8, 23.6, 23.3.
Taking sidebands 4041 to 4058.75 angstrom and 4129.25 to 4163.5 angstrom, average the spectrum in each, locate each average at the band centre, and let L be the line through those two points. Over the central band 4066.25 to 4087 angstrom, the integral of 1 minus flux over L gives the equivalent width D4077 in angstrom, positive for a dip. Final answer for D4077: 0.2 angstrom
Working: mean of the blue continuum 23.6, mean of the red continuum 25.1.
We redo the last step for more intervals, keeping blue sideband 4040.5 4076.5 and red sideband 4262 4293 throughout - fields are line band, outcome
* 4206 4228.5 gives 0.5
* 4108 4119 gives 0.7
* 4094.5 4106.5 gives 2.5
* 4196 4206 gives 0.4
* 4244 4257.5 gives -0.4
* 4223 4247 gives 0.9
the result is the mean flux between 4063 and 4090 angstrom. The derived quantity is 23.5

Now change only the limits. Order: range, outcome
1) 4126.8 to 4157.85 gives 24.8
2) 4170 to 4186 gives 24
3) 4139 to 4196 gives 25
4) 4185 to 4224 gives 24.5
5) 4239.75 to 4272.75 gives 24.8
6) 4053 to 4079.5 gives 22.9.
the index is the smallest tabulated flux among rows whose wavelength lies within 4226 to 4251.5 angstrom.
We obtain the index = 18.24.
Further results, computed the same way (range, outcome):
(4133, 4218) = 17.47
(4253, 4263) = 21.72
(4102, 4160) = 15.25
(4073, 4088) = 18.15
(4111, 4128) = 20.14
